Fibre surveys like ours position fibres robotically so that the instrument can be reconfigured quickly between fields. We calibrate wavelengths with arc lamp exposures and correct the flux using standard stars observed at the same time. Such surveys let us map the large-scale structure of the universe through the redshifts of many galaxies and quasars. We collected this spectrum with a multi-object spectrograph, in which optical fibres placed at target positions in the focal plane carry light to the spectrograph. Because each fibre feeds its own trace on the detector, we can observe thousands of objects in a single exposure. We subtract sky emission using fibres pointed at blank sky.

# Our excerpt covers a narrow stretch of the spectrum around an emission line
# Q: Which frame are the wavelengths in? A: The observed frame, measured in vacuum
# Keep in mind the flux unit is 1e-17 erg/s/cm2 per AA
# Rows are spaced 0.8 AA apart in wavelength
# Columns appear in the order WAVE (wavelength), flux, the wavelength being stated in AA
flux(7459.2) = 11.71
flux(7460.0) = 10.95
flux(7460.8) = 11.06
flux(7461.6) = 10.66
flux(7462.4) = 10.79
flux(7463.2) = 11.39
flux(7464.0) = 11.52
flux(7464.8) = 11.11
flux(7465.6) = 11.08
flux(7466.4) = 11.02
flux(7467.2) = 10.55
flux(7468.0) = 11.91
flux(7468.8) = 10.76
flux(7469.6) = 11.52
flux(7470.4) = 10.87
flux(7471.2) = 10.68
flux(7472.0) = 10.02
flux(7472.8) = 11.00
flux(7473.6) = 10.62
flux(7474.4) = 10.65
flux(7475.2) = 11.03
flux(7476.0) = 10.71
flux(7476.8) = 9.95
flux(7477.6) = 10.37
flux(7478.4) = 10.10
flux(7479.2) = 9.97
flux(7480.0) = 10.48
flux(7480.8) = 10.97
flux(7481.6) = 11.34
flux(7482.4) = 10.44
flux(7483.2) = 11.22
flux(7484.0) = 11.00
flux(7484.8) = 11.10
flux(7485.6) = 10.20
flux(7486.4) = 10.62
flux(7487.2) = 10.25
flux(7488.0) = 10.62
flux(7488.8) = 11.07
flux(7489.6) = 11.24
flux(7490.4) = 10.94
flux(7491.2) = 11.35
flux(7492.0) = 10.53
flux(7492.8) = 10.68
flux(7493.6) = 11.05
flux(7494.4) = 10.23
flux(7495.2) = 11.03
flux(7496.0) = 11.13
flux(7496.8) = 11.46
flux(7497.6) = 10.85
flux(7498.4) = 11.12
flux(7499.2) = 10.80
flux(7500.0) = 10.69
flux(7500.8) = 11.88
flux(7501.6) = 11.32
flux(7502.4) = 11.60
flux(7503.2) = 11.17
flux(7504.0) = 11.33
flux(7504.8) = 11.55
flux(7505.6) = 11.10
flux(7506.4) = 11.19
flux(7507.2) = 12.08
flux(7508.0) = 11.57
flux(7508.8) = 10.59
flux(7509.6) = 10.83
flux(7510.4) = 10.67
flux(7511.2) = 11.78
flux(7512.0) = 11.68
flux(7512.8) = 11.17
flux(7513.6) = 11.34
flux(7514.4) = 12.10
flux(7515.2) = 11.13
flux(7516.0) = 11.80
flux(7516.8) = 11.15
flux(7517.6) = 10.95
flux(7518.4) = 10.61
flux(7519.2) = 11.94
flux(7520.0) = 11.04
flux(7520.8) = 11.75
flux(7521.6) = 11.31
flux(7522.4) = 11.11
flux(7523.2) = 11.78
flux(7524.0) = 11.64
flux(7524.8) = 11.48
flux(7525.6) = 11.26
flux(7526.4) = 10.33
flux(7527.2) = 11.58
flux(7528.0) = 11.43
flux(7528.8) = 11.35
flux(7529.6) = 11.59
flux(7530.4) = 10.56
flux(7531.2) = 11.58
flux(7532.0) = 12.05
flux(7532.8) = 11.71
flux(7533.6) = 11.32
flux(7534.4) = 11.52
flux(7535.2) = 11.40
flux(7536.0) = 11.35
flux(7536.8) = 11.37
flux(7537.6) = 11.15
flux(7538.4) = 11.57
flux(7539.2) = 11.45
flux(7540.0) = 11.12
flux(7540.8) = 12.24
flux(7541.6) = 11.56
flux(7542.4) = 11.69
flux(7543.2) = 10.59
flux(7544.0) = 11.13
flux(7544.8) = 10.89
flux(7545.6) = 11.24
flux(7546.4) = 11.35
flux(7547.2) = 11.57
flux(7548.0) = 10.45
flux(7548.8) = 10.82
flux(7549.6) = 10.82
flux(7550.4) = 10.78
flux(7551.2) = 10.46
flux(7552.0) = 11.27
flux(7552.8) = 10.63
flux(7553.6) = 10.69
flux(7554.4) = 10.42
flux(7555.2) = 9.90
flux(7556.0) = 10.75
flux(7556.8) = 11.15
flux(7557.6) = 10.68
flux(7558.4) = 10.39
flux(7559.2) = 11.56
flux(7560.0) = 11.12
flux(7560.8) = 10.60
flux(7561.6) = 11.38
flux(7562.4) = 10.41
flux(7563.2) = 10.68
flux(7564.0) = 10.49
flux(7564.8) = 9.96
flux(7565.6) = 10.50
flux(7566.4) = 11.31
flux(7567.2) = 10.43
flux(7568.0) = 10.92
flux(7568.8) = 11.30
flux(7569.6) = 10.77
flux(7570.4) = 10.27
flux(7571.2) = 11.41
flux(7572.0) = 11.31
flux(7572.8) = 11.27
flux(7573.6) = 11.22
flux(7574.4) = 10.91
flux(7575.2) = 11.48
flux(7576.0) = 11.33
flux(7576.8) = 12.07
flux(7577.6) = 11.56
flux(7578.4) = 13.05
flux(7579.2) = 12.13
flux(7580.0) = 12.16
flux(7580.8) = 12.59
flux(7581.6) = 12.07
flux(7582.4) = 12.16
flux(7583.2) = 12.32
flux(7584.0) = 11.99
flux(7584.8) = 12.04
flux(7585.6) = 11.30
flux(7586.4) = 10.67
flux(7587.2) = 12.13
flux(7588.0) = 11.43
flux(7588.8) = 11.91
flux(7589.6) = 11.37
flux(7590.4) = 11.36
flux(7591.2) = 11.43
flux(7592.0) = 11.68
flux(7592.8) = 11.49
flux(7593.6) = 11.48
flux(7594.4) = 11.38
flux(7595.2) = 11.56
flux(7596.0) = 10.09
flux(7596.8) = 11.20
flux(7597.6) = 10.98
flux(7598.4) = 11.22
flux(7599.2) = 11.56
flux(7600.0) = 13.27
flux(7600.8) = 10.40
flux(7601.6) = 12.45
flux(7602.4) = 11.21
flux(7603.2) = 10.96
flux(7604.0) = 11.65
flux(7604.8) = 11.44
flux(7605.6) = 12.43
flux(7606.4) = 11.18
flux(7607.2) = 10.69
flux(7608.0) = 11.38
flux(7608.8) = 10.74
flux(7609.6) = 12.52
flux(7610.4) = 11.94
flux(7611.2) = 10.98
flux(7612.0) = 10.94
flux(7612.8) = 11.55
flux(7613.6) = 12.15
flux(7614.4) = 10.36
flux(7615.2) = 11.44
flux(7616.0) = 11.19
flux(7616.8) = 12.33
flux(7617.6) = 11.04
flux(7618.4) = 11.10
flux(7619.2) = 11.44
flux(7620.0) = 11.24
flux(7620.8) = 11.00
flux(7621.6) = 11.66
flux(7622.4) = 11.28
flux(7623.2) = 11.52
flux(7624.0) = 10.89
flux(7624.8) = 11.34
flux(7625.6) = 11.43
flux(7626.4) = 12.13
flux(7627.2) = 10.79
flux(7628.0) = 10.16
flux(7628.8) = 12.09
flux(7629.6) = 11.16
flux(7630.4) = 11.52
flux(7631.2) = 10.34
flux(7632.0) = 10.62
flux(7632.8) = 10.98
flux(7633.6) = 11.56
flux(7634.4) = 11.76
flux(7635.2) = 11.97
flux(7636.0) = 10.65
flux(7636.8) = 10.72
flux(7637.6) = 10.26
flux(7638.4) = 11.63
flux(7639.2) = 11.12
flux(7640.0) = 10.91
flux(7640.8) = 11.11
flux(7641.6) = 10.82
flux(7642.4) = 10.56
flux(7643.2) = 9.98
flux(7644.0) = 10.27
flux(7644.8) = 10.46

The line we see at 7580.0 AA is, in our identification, [N II]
